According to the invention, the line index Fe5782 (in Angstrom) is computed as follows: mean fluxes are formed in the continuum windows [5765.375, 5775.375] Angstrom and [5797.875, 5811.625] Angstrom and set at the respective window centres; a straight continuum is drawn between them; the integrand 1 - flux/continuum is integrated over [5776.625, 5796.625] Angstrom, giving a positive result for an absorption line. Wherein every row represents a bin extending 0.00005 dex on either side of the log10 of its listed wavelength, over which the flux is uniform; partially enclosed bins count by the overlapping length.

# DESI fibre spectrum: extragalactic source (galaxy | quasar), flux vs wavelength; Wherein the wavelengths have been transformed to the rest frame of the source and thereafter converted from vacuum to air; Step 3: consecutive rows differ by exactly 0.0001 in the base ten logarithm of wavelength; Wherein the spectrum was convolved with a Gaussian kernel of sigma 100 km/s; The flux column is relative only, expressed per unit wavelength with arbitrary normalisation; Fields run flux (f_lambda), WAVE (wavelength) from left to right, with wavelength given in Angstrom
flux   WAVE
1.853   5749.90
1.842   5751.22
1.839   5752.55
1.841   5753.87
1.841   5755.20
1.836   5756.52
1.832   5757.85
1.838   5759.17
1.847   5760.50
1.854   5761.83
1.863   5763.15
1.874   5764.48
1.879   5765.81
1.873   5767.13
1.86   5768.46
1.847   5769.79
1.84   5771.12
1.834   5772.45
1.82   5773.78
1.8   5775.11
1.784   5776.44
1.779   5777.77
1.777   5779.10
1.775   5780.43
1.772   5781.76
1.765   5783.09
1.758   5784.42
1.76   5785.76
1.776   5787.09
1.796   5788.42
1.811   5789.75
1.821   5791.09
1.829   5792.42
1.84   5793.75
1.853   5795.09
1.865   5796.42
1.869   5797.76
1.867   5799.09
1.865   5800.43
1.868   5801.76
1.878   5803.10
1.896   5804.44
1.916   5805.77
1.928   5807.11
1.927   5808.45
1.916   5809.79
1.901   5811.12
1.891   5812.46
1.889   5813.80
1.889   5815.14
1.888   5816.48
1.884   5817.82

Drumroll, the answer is 0.8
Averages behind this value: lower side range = 1.85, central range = 1.8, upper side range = 1.9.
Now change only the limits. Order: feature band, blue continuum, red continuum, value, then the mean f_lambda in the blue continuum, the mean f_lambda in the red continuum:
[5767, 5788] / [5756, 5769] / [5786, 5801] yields 0.52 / 1.86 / 1.83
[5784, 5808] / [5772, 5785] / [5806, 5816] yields 0.06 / 1.79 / 1.9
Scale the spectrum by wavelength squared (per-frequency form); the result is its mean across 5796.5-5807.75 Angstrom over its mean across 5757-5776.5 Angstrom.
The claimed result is 1.0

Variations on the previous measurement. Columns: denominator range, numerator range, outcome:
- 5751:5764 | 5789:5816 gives 1.03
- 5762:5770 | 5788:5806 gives 1.00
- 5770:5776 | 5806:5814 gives 1.06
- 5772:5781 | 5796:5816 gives 1.06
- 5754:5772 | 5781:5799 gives 0.99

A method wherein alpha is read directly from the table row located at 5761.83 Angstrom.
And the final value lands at 1.854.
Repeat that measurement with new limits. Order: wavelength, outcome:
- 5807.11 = 1.928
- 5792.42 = 1.829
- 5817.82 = 1.884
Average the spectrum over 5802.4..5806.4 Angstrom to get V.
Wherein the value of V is 1.9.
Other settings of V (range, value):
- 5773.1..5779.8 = 1.79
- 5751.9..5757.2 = 1.84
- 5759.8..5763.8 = 1.85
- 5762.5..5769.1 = 1.87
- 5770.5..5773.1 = 1.84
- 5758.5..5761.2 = 1.84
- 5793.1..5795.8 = 1.85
